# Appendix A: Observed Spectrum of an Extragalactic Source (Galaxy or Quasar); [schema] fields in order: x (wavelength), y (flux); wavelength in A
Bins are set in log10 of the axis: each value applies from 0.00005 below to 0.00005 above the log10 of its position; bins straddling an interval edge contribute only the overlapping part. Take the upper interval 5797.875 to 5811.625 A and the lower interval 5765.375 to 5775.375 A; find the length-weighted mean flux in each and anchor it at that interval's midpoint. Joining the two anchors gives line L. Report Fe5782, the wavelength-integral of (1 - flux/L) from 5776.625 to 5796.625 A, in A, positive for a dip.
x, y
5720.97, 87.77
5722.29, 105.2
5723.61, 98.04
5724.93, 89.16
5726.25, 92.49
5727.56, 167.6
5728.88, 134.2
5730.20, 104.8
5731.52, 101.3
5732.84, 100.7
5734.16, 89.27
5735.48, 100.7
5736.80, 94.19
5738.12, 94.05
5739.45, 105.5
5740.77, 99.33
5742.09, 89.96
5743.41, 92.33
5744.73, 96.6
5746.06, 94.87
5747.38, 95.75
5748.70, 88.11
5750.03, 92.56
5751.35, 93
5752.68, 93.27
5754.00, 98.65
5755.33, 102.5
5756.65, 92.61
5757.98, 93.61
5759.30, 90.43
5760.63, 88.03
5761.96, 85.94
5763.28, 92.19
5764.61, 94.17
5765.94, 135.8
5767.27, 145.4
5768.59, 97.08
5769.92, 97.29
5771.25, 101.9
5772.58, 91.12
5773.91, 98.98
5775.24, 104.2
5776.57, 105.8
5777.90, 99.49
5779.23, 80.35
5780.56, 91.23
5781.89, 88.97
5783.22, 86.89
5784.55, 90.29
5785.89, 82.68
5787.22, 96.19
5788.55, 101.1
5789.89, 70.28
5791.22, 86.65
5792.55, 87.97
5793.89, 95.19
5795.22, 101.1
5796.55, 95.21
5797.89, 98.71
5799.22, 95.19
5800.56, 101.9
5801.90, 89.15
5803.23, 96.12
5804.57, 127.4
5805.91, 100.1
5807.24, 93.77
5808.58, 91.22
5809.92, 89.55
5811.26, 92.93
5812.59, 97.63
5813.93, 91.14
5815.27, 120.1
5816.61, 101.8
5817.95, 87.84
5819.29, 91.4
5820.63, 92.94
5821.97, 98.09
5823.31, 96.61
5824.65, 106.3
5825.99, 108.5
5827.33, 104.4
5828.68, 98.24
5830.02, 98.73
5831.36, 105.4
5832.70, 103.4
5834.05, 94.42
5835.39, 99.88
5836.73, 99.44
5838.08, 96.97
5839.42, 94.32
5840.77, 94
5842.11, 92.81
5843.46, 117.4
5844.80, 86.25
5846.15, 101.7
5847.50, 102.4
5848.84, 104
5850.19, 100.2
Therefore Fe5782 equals 2.5 A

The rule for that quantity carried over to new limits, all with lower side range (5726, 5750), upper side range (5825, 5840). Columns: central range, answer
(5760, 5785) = 0.70 A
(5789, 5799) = 0.99 A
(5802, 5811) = 0.20 A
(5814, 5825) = 0.22 A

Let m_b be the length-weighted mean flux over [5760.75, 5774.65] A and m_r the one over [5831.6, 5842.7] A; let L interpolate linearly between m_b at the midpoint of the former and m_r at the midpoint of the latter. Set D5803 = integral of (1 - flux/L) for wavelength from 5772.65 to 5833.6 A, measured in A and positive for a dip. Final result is 2.29 A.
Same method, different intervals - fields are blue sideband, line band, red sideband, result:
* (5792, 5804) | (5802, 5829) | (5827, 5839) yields -0.3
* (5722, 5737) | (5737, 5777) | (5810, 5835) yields 2.4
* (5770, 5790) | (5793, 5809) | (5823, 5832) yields -0.2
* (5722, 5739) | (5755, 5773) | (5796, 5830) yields 0.4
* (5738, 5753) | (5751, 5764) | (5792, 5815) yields 0.3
